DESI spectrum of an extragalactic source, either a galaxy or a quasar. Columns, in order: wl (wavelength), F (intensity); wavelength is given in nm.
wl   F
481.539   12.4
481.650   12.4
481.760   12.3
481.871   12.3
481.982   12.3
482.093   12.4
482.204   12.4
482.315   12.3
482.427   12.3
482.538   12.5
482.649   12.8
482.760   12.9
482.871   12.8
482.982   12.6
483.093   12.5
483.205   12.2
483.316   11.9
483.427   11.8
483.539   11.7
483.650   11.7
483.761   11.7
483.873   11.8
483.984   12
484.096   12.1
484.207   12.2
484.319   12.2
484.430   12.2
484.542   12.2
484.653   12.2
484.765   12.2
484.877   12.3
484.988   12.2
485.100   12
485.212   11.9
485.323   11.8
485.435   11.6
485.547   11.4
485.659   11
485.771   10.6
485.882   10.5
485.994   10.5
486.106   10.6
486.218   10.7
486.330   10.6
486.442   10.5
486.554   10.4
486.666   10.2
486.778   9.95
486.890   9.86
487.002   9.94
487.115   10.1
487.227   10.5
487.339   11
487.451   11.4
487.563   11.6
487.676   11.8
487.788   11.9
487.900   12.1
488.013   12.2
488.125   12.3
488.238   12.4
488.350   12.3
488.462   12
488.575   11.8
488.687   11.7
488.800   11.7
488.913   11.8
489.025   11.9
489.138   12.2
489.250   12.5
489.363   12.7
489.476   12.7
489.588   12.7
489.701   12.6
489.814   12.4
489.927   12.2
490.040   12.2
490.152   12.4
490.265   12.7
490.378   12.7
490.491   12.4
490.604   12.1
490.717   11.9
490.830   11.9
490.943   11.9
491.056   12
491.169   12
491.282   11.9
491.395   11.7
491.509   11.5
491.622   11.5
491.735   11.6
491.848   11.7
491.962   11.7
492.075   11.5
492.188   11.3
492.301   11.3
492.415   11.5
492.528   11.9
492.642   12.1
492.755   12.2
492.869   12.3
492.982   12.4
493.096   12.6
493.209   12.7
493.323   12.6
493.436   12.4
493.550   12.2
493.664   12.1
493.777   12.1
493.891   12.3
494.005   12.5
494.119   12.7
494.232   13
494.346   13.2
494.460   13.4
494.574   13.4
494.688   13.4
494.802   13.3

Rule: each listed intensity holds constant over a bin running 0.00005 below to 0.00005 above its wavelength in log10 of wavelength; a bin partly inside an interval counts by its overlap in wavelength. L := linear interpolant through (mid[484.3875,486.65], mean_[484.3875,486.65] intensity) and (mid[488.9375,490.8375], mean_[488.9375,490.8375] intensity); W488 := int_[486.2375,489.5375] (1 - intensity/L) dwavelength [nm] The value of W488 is 0.129 nm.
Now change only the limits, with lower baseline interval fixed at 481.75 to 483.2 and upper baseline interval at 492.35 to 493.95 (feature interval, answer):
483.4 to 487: 0.305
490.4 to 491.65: 0.037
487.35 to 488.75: 0.048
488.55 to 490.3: 0.008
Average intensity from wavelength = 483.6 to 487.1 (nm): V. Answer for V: 11.3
